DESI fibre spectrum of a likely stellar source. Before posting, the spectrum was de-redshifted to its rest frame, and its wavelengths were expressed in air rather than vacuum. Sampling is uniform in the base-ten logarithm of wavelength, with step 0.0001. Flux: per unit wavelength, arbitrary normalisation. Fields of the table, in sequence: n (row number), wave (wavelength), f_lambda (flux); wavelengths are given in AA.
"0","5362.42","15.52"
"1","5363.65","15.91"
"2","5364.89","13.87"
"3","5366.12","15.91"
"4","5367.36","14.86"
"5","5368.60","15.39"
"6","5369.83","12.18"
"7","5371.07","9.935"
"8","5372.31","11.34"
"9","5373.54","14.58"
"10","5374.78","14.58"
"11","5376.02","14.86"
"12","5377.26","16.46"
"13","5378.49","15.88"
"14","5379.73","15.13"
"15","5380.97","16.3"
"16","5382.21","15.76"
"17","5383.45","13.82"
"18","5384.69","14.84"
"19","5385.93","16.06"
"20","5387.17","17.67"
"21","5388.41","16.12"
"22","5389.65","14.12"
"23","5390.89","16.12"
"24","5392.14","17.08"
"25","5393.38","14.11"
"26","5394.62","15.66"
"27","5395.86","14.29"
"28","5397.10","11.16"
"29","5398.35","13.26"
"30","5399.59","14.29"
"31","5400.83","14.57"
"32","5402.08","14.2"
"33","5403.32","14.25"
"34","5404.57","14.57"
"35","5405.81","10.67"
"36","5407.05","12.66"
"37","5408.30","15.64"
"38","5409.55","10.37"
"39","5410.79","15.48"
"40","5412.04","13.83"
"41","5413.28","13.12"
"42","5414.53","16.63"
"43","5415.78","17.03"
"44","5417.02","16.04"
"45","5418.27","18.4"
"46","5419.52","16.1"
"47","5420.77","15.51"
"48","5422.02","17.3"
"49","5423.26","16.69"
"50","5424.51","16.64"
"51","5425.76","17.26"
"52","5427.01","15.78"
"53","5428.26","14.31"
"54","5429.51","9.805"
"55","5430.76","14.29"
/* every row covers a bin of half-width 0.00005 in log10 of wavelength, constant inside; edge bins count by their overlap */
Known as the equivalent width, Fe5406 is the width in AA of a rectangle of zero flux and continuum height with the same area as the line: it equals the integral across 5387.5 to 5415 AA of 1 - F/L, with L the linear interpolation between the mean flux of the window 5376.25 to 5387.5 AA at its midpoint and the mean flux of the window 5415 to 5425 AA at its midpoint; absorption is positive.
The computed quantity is 3.4 AA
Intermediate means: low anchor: 15.7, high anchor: 16.7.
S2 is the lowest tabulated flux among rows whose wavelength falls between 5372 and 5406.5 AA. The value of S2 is 10.67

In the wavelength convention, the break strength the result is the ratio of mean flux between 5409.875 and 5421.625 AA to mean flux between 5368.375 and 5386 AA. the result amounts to 1.1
